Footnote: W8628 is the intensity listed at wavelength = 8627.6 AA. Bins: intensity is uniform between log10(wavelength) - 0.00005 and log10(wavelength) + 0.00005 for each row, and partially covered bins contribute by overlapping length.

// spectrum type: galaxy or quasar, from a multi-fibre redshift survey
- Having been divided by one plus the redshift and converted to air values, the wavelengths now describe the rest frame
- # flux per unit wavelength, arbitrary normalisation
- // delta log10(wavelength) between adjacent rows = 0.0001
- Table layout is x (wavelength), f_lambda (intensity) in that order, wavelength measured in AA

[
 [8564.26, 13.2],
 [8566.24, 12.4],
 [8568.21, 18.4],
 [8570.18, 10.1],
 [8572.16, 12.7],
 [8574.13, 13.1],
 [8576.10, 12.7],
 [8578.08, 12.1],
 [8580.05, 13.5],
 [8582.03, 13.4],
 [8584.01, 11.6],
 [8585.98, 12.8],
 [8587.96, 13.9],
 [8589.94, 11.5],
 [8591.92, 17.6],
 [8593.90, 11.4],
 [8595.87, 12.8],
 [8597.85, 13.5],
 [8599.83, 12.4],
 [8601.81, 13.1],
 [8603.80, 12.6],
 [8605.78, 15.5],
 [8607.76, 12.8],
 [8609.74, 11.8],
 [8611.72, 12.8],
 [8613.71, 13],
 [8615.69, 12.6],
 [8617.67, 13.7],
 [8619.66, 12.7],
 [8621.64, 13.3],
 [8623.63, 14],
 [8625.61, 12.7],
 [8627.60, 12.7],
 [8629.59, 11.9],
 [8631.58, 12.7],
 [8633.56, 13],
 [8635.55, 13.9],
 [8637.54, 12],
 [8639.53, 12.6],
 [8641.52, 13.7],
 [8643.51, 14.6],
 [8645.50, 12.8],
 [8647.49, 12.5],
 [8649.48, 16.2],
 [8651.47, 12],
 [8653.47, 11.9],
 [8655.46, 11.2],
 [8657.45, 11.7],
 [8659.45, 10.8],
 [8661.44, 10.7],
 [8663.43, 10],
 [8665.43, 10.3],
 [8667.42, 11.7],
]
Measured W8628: 12.7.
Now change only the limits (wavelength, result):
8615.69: 12.6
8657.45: 11.7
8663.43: 10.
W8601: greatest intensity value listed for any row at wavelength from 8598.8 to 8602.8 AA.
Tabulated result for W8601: 13.1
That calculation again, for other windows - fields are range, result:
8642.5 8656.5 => 16.2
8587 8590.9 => 13.9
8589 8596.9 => 17.6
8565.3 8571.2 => 18.4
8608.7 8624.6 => 14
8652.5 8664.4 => 11.9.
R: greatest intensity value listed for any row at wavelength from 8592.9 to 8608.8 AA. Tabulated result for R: 15.5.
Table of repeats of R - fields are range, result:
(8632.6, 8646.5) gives 14.6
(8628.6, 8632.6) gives 12.7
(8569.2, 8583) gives 13.5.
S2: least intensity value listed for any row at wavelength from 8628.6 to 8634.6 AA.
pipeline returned 11.9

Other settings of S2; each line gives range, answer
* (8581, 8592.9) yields 11.5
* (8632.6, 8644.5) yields 12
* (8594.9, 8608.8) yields 12.4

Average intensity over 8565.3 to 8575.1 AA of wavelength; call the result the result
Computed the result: 13.3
